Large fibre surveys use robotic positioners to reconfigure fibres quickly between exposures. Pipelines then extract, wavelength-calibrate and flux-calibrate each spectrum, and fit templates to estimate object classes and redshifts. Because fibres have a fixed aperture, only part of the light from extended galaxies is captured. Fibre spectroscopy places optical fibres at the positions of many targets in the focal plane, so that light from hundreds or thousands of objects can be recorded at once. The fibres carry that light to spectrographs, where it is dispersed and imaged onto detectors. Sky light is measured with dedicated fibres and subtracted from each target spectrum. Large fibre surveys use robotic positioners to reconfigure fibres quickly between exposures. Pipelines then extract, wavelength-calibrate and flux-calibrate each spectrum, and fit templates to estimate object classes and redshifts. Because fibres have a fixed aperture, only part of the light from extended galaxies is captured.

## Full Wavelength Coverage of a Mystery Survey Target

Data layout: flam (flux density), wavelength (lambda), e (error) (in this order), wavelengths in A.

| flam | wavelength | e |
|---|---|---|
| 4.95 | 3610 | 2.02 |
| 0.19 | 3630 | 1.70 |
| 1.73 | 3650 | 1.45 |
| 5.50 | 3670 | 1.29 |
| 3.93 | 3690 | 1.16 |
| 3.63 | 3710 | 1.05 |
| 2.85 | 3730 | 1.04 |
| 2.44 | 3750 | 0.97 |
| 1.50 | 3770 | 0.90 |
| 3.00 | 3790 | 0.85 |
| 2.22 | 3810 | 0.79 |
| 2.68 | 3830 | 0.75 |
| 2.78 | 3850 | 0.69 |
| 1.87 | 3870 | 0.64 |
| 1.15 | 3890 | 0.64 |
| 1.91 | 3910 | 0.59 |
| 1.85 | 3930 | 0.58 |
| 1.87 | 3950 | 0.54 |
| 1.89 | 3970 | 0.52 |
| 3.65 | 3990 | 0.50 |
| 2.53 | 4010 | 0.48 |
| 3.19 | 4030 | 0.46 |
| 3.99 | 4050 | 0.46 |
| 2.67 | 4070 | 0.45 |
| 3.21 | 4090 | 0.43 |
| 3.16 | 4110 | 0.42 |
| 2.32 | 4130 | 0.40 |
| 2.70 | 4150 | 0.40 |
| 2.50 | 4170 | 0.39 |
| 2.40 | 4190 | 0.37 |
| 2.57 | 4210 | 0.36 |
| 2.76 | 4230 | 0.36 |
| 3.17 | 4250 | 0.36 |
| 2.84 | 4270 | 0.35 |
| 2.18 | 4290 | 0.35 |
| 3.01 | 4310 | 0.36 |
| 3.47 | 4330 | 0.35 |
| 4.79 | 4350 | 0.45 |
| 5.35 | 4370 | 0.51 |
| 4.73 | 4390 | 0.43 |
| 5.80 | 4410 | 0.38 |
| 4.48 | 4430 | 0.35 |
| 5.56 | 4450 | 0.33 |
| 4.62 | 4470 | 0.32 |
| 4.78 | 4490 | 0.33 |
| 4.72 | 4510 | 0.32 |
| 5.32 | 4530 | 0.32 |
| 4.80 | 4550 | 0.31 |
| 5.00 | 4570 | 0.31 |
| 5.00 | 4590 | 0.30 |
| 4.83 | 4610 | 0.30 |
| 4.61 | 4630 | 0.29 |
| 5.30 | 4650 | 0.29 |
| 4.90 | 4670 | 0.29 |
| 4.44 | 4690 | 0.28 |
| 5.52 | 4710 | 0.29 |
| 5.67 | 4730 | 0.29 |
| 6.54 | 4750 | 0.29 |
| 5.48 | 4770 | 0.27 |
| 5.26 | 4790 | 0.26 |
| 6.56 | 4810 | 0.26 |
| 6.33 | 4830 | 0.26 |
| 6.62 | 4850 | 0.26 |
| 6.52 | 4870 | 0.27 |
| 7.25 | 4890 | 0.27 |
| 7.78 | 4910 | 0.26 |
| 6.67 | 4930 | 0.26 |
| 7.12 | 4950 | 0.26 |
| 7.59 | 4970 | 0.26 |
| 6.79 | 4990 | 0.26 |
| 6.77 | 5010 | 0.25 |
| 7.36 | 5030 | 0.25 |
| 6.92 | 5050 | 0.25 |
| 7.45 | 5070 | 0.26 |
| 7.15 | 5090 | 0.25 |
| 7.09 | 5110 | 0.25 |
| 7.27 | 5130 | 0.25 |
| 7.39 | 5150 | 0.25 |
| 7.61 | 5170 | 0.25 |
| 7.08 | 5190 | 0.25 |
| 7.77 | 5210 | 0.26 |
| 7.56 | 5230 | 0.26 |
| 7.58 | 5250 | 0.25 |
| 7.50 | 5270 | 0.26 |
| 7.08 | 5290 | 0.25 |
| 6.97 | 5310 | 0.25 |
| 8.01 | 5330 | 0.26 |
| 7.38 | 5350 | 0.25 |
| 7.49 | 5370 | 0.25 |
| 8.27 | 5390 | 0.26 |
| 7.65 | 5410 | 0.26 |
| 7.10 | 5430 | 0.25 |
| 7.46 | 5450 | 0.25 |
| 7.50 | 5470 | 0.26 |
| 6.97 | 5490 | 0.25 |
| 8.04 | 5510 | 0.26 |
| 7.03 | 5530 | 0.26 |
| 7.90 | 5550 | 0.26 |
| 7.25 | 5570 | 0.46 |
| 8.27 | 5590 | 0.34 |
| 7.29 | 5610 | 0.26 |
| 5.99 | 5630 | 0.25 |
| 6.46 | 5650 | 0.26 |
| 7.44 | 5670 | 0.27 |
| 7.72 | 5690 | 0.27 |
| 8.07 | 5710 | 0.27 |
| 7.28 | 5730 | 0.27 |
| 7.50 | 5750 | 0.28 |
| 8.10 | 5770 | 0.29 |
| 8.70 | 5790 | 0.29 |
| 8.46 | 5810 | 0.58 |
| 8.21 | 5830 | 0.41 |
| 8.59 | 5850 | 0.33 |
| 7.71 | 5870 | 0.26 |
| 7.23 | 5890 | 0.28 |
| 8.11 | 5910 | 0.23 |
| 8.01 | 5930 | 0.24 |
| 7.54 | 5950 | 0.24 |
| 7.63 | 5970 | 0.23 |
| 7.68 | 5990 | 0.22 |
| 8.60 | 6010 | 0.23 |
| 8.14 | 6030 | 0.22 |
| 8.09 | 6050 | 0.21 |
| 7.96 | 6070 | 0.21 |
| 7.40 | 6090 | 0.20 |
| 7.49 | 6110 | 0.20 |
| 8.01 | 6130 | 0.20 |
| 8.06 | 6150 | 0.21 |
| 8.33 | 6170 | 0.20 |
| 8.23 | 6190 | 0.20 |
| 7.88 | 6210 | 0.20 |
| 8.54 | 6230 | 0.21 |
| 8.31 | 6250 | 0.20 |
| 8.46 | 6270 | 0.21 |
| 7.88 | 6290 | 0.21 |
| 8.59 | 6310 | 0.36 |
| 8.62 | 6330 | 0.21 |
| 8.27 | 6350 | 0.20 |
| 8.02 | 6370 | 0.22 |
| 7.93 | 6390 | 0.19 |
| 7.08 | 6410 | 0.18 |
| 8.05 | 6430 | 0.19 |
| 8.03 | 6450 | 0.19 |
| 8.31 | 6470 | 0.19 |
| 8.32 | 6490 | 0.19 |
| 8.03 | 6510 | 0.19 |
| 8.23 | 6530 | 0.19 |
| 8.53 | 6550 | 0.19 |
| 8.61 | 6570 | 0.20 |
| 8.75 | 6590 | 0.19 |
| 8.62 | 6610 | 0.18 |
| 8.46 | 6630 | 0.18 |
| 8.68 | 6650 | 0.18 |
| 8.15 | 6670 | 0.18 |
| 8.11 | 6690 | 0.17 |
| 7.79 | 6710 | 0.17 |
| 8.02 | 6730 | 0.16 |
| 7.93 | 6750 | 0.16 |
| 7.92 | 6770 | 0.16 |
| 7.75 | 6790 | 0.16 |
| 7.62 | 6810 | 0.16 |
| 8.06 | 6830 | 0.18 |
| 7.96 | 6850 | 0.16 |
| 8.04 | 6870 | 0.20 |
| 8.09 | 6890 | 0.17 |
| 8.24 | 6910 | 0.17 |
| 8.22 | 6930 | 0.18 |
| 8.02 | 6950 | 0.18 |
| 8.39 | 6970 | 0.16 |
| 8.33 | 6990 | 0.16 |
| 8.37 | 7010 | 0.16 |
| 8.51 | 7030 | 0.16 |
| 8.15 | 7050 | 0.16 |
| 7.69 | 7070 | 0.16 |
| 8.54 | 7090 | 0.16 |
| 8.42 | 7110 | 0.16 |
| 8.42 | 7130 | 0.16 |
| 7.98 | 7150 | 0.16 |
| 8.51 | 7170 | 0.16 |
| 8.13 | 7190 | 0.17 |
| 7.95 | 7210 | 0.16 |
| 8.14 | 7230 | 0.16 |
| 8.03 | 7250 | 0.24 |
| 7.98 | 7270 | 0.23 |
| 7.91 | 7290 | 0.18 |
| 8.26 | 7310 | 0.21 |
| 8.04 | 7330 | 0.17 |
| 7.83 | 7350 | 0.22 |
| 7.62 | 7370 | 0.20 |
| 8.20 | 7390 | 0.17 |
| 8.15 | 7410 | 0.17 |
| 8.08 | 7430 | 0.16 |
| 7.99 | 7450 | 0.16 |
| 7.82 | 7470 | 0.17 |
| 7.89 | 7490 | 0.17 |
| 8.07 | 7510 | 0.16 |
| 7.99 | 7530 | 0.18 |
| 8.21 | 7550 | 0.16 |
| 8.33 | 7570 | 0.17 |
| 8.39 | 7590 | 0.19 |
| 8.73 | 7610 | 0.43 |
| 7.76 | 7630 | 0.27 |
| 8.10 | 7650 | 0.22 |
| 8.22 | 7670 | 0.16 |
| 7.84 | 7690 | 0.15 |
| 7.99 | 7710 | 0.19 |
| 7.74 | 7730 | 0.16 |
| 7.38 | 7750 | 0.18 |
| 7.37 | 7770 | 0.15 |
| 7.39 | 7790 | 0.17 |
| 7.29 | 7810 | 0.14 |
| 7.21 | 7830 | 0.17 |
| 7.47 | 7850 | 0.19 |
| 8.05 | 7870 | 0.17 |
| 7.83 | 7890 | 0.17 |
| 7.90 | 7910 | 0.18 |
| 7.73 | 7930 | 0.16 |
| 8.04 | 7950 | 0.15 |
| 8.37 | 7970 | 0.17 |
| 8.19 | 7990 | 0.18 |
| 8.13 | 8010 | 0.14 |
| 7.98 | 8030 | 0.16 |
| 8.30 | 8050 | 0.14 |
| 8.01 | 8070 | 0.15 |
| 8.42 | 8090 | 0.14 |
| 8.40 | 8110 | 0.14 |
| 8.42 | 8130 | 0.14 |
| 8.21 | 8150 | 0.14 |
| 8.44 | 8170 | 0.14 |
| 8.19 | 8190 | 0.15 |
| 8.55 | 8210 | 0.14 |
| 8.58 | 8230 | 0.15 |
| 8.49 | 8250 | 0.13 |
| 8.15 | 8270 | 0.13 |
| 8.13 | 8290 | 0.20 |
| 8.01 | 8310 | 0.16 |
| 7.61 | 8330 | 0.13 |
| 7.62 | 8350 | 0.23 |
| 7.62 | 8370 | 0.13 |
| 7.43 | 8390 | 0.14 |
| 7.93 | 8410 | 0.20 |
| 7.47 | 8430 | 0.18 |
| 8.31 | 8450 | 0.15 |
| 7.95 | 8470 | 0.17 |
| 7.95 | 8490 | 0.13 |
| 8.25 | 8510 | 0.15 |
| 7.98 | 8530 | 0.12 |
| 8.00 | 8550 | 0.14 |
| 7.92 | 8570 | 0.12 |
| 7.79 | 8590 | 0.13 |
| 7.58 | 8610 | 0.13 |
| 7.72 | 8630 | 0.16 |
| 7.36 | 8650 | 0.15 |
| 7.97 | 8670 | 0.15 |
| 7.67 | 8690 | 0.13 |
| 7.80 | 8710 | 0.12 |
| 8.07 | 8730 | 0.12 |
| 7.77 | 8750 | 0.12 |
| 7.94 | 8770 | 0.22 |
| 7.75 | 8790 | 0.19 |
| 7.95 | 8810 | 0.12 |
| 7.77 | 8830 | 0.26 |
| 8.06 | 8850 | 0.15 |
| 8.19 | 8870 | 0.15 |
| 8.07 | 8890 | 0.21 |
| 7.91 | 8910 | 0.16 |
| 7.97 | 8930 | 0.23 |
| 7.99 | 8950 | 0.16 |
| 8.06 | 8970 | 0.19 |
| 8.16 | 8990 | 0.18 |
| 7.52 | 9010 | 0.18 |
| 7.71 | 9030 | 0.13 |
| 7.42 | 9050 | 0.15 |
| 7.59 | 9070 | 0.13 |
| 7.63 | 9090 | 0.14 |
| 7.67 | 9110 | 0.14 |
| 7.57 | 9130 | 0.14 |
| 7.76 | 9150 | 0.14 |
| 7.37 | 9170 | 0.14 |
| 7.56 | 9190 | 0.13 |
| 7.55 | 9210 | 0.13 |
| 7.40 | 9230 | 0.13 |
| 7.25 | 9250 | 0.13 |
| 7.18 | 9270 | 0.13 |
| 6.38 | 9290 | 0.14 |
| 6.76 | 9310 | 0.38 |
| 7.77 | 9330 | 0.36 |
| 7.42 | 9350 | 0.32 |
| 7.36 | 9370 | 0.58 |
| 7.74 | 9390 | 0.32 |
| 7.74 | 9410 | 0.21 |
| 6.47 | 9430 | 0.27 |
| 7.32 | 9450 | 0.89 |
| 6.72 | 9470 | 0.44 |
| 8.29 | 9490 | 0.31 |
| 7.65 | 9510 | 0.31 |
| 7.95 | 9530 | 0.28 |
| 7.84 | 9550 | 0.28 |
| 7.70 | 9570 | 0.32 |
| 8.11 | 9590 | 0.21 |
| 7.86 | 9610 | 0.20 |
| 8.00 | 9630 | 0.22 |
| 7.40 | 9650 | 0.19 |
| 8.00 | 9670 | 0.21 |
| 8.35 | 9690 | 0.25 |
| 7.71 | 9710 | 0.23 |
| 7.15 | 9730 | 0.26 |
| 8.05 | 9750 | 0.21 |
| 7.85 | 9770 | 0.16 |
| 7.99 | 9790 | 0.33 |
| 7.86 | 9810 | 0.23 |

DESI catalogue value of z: 0.09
